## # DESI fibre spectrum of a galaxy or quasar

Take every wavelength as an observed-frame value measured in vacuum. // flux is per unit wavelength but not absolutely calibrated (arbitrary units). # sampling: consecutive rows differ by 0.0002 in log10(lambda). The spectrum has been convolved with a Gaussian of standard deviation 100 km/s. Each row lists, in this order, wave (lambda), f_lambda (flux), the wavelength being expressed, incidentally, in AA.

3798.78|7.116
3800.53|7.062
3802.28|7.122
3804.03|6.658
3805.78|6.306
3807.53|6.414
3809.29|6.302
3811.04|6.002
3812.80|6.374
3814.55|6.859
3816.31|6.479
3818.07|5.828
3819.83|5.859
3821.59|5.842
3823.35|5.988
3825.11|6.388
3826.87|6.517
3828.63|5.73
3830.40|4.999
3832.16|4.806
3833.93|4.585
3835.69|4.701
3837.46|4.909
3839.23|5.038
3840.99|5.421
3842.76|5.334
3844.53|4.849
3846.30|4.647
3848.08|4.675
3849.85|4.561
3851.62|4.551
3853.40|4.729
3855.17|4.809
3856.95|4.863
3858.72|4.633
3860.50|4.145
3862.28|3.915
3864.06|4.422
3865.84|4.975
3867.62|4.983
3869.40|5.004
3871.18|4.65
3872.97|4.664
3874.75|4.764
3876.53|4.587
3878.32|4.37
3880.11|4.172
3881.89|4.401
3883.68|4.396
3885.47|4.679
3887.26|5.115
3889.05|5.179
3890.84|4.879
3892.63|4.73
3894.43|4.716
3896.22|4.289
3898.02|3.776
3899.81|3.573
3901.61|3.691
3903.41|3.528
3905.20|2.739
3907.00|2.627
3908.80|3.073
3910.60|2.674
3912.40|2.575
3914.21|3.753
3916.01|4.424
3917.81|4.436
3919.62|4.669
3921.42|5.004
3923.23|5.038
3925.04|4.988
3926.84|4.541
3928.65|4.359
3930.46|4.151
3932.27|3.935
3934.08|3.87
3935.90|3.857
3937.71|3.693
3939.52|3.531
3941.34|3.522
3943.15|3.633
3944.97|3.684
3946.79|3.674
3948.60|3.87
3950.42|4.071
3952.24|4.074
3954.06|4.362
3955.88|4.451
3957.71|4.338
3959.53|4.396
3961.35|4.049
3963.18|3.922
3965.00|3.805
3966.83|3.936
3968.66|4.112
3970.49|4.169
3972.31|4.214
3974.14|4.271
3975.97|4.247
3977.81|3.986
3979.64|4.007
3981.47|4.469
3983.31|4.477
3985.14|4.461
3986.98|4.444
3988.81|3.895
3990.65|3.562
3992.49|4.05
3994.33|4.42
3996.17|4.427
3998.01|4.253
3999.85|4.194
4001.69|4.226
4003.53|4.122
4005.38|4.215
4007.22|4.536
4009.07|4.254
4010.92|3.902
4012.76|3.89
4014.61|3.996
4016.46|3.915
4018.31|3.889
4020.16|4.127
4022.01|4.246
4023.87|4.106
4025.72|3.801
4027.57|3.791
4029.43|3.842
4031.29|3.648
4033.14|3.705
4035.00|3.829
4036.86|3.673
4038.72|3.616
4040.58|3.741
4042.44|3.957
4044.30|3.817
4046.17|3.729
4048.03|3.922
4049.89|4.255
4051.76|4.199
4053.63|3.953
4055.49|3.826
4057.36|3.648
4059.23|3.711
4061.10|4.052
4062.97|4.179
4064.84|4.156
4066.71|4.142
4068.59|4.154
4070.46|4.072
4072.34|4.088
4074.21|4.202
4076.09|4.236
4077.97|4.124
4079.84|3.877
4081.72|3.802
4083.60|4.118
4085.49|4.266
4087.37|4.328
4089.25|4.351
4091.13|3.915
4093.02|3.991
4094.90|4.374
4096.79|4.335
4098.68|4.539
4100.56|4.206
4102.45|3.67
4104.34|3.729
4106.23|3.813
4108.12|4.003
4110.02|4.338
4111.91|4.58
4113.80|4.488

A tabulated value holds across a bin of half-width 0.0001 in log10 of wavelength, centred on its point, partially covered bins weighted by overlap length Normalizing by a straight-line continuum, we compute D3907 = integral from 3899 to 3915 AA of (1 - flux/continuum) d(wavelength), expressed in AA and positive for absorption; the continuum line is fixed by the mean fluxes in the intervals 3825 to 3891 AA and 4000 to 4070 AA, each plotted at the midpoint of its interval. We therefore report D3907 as 5.1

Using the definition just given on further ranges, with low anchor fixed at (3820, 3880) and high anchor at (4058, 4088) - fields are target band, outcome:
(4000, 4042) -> 3.2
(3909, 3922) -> 2.3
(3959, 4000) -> 2.6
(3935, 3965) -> 4.0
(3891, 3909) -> 3.8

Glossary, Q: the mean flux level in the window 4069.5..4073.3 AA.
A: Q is 4.09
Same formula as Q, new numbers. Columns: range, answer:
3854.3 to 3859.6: 4.77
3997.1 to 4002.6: 4.23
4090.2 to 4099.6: 4.23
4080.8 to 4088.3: 4.13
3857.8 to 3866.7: 4.42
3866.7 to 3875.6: 4.81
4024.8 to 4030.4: 3.81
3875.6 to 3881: 4.38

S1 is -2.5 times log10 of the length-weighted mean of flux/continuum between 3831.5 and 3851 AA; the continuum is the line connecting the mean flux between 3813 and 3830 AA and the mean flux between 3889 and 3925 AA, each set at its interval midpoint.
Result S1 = 0.16 mag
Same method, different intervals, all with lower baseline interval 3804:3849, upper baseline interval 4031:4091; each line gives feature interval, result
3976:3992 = 0.09 mag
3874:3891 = 0.13 mag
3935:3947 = 0.30 mag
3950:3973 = 0.13 mag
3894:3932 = 0.27 mag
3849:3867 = 0.19 mag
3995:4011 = 0.04 mag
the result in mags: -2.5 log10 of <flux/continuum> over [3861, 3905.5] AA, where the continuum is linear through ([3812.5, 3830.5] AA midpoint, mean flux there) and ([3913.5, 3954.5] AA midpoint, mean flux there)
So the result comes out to 0.14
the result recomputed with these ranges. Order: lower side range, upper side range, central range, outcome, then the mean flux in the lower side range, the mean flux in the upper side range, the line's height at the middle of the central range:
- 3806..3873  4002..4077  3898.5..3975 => 0.18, 5.26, 3.98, 4.64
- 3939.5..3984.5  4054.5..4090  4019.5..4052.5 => 0.05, 4.06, 4.07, 4.07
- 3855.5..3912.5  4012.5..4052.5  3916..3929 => -0.14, 4.24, 3.89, 4.15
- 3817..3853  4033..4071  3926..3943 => 0.18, 5.26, 3.92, 4.65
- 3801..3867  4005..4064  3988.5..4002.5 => 0.02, 5.42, 3.93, 4.22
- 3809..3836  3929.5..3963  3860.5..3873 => 0.12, 5.84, 3.95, 5.17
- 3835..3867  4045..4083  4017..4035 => 0.07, 4.73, 4.02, 4.14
